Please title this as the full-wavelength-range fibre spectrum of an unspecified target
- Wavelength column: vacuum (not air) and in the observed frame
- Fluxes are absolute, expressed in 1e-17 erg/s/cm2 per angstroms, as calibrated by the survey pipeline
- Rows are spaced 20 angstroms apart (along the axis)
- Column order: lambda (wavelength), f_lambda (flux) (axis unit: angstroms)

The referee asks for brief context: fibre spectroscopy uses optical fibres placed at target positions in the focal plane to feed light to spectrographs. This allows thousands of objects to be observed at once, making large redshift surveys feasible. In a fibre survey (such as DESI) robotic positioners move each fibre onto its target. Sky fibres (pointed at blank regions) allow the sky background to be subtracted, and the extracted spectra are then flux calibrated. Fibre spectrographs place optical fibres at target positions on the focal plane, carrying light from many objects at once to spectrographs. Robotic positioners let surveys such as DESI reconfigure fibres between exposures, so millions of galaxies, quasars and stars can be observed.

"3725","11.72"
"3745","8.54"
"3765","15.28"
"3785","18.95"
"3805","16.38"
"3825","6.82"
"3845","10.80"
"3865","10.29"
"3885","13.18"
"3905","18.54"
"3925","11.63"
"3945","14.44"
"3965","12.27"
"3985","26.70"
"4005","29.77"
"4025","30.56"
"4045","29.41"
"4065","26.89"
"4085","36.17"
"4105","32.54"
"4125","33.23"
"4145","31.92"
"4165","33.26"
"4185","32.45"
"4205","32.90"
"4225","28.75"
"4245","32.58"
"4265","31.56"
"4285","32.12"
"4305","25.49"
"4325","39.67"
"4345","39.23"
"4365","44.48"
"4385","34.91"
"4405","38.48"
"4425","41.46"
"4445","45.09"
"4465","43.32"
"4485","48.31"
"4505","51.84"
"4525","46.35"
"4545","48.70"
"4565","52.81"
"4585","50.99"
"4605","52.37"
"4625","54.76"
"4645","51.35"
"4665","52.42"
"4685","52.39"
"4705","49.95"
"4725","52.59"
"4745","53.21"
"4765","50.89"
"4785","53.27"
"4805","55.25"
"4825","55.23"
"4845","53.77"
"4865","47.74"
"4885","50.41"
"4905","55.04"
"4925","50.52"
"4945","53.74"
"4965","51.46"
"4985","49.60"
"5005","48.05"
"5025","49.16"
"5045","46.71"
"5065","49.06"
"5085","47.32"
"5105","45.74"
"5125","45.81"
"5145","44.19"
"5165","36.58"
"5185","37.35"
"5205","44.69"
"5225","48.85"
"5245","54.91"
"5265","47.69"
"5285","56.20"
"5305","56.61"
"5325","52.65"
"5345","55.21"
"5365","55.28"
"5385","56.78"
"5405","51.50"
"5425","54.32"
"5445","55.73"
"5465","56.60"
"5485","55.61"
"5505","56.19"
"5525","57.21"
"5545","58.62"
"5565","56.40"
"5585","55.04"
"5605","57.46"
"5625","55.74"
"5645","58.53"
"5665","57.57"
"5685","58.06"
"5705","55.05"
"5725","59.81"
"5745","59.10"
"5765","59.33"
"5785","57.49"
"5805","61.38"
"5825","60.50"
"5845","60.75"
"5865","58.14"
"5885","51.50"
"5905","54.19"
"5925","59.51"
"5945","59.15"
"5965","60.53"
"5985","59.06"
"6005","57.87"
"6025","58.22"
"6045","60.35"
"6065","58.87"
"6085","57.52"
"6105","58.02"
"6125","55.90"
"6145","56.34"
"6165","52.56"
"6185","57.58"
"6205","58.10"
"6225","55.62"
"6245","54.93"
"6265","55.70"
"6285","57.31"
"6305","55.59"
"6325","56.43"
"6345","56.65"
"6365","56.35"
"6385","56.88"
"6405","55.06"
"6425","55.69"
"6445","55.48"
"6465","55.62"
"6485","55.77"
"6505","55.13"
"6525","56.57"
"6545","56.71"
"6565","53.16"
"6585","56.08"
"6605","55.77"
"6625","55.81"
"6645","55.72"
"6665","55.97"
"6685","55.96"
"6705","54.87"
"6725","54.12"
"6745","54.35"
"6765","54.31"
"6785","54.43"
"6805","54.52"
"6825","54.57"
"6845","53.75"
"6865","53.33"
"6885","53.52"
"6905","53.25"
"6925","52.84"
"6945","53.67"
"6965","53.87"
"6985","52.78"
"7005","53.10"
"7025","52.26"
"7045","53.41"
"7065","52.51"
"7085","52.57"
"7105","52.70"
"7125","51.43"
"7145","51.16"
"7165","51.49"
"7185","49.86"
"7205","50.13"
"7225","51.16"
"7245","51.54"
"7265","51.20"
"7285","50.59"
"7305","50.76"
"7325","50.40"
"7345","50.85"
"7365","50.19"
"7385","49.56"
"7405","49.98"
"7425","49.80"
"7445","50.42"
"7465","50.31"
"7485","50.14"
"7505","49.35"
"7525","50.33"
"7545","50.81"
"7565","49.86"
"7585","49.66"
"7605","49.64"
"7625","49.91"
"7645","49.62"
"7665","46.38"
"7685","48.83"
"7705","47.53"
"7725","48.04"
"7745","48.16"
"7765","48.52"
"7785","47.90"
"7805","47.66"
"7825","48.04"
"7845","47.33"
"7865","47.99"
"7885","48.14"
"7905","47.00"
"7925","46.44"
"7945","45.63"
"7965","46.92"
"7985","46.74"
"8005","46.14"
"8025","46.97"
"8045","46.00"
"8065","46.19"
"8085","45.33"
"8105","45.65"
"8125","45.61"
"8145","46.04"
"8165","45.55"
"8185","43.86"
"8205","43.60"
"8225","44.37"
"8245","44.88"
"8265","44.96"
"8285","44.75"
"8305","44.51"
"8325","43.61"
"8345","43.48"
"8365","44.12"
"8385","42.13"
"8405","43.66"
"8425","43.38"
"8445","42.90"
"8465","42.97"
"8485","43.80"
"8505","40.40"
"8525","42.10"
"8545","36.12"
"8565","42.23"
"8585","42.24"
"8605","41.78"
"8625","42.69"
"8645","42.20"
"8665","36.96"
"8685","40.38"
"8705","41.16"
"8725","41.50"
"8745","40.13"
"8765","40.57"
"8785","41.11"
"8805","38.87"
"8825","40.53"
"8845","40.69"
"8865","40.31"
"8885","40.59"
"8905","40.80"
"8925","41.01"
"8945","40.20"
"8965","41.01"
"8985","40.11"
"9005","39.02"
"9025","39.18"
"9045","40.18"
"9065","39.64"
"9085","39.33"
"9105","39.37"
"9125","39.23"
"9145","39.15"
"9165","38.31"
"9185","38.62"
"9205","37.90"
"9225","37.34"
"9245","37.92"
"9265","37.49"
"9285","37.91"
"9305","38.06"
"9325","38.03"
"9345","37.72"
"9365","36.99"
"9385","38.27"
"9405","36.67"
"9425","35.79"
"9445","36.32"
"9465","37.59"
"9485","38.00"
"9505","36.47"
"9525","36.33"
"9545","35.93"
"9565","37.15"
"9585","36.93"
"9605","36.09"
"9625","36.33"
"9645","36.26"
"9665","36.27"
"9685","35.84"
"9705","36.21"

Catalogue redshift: 0.00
